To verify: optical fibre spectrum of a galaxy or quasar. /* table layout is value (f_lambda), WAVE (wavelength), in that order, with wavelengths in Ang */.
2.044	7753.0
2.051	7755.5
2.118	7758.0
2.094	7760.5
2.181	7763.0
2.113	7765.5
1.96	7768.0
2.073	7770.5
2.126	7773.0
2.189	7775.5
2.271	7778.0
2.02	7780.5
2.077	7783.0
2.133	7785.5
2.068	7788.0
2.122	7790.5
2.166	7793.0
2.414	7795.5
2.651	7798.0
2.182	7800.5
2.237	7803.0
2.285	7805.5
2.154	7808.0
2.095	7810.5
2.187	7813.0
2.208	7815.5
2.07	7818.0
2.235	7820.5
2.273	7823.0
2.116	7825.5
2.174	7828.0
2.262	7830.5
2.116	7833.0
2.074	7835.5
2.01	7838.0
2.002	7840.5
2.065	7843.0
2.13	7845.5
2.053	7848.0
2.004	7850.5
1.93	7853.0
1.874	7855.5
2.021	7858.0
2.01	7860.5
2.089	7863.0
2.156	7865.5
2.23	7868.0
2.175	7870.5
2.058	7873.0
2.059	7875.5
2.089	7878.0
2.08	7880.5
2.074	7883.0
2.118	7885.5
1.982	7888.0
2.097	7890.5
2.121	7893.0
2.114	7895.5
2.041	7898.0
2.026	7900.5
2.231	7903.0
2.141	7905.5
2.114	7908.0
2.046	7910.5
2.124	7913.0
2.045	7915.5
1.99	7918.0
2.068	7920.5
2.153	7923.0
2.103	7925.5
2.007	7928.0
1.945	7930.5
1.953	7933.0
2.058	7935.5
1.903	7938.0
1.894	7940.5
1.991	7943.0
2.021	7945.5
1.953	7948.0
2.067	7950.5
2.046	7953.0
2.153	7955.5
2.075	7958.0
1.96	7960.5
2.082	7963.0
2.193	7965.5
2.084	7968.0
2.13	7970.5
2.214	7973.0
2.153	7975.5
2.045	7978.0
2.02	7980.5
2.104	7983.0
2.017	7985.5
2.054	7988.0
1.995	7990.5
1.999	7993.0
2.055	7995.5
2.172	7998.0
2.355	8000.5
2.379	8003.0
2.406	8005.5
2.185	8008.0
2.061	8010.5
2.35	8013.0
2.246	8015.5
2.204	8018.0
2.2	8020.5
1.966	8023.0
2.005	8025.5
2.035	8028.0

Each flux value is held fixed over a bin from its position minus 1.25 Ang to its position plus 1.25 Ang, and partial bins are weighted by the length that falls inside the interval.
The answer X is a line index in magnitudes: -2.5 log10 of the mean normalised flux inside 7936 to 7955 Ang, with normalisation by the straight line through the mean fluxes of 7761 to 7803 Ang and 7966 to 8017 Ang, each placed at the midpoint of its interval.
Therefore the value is 0.09 mag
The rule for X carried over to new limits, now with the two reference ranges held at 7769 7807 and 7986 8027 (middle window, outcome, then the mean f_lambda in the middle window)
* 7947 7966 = 0.05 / 2.06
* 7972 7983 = 0.03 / 2.11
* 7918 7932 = 0.07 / 2.05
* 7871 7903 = 0.05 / 2.08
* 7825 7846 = 0.04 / 2.1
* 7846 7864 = 0.10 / 2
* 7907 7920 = 0.06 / 2.06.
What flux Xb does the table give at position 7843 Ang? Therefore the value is 2.065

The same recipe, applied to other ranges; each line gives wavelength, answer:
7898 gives 2.041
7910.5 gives 2.046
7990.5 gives 1.995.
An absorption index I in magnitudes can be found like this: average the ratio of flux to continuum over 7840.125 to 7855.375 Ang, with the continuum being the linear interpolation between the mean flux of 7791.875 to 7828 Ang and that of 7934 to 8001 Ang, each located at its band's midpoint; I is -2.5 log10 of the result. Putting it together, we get 0.09 mag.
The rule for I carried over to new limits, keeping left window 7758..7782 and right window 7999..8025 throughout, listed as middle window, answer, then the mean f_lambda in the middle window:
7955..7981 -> 0.05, 2.1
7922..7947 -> 0.10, 2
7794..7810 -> -0.09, 2.31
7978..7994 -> 0.09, 2.03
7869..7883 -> 0.04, 2.09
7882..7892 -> 0.05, 2.07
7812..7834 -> -0.02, 2.18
